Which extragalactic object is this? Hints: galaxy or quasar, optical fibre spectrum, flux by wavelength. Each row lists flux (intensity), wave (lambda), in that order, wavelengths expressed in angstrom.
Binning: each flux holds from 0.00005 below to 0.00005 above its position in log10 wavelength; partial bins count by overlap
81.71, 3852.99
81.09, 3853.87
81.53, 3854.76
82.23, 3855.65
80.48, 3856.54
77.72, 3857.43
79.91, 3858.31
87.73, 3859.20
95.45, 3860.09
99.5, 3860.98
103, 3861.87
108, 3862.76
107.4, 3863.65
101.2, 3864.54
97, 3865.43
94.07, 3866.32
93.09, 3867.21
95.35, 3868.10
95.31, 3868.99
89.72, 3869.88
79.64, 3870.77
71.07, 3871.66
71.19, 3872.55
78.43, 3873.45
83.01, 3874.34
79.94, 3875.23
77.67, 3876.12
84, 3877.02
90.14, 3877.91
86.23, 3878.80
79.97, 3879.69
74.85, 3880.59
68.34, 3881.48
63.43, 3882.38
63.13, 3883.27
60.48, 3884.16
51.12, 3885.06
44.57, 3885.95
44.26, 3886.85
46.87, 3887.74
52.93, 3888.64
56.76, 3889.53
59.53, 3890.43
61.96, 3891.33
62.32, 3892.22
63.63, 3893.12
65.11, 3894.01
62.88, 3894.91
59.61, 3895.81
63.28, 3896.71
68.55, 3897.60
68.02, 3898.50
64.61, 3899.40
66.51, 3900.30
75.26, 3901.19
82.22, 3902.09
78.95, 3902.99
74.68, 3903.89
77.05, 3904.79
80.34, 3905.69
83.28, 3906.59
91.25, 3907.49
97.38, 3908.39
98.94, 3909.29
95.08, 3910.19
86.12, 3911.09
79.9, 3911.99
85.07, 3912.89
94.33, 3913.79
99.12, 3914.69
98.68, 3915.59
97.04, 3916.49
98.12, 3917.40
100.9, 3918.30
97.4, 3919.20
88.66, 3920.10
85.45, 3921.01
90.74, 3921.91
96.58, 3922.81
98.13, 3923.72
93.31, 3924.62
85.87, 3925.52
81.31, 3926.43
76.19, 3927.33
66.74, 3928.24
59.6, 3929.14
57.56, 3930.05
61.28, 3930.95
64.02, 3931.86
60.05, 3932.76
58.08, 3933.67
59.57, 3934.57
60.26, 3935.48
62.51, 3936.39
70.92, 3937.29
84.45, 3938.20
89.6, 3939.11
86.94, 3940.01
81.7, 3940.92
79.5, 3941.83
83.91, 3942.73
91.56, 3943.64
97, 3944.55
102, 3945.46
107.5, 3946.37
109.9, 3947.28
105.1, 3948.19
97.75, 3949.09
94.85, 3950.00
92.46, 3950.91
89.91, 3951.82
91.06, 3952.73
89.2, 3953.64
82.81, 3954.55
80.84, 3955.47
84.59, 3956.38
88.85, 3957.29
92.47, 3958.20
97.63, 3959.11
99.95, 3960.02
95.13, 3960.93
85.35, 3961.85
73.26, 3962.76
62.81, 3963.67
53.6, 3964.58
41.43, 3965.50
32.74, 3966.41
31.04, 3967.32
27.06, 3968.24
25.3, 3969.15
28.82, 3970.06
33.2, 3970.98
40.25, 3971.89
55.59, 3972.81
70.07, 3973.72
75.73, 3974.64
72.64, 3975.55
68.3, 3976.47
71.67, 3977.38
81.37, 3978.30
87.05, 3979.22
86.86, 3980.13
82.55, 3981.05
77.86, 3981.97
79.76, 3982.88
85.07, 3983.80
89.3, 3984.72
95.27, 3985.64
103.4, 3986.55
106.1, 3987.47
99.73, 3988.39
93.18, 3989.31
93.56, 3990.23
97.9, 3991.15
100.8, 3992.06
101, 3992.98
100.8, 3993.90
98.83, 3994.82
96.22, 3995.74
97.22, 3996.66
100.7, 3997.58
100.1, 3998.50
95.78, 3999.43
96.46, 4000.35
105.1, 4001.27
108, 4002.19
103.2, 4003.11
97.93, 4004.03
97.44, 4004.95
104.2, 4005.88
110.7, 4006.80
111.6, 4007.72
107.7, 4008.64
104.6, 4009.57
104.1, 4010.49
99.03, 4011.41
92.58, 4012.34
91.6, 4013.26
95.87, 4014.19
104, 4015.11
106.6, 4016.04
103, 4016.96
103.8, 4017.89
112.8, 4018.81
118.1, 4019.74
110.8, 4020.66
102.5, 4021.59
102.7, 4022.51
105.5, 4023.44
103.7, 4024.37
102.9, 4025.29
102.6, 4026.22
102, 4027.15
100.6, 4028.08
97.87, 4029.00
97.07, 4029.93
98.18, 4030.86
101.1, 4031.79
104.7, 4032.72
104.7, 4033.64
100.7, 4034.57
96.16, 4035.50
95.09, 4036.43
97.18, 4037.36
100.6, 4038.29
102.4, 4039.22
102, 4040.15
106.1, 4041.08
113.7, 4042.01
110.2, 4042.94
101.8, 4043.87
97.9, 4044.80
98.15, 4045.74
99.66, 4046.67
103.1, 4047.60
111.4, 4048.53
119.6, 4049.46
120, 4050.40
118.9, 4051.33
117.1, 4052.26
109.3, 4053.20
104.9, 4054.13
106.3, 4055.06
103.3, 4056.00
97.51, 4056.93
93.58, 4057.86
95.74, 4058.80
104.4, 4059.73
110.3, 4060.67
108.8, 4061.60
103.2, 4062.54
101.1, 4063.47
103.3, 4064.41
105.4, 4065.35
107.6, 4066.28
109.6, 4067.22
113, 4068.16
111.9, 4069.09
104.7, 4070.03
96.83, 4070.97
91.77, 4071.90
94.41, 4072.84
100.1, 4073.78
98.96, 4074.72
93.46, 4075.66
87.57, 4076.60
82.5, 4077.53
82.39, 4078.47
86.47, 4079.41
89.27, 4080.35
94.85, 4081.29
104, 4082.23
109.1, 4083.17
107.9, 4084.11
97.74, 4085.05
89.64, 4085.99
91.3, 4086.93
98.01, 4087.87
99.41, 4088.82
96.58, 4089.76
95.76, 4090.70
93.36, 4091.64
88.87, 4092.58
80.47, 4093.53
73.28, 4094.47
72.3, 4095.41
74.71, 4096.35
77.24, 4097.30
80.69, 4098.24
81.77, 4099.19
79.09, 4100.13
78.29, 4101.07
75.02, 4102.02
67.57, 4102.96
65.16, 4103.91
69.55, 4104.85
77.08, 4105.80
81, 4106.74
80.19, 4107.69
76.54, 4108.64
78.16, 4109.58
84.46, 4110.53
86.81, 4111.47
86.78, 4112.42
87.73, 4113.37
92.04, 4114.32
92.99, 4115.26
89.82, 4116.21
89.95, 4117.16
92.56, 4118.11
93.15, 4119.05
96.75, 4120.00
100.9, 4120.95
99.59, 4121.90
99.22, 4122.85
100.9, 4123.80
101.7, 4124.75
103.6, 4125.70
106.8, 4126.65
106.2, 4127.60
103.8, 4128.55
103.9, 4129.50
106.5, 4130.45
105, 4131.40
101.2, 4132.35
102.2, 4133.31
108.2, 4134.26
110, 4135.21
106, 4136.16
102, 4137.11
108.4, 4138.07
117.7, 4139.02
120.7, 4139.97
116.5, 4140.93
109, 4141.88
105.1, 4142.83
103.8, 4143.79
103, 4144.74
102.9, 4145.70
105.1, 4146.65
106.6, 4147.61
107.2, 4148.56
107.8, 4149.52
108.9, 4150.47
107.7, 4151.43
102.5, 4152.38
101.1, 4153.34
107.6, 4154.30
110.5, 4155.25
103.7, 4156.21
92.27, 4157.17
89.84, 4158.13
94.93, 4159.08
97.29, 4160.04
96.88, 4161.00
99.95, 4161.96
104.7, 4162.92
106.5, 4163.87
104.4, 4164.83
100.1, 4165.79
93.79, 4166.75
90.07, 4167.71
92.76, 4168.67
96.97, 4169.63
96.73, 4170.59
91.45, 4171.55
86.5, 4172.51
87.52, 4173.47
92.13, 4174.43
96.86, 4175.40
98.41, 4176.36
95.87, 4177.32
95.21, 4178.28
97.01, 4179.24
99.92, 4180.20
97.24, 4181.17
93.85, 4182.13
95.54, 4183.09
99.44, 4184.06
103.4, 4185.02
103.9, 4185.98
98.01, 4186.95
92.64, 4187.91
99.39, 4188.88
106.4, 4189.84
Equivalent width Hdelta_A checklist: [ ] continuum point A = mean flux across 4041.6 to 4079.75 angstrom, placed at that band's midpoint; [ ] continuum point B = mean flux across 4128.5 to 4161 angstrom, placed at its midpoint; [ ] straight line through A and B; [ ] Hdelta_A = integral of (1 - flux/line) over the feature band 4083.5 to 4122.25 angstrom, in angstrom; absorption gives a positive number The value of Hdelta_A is 6.8 angstrom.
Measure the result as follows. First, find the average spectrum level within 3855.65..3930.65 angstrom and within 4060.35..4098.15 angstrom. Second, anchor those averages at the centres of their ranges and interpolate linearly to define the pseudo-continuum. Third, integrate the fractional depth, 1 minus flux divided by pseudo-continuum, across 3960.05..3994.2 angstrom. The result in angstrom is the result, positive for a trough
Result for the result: 5.4 angstrom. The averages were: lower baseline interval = 79.9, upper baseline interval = 95.5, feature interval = 73.4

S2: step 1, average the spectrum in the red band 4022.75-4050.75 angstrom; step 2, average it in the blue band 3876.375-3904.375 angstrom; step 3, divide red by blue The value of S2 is 1.6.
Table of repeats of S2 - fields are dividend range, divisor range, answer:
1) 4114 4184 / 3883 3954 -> 1.28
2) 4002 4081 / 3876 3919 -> 1.37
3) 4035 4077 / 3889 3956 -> 1.28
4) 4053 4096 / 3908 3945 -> 1.18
